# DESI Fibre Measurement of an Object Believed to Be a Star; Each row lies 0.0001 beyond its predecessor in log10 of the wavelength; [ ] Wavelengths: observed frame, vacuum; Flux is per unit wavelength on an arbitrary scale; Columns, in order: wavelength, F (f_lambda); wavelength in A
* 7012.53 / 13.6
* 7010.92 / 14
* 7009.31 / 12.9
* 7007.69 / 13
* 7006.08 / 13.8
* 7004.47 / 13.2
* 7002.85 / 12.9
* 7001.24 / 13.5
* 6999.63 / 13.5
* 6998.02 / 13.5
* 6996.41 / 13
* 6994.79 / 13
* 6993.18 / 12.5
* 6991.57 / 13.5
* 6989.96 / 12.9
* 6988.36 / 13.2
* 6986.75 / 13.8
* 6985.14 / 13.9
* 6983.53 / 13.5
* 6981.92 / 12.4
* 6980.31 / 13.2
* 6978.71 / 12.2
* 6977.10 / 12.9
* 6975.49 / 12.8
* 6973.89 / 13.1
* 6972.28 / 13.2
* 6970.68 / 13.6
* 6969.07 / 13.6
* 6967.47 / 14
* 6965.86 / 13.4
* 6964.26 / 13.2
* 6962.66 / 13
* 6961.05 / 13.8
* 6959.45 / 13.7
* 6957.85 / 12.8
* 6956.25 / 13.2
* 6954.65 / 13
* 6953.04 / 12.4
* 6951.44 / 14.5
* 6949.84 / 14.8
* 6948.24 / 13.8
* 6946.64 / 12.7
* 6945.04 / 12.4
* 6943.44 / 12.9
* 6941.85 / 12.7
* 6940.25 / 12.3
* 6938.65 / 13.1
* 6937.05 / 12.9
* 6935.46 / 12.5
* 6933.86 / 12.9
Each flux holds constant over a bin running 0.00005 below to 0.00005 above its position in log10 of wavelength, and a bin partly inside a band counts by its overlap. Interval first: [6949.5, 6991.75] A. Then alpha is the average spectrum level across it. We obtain 13.3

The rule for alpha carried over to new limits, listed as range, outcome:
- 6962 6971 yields 13.5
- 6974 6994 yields 13.1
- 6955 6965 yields 13.3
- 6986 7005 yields 13.2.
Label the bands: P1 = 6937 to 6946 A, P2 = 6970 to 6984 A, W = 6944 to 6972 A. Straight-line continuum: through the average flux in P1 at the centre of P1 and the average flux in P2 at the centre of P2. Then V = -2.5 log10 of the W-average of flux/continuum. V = -0.05 mag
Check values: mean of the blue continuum 12.7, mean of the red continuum 13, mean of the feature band 13.4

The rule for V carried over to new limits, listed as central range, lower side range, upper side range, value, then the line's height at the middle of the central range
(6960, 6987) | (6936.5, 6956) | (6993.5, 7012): -0.005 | 13.2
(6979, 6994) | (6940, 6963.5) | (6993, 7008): 0.003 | 13.2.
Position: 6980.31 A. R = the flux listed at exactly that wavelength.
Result 13.2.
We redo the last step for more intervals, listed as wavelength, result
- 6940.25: 12.3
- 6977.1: 12.9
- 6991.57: 13.5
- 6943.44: 12.9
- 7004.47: 13.2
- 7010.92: 14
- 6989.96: 12.9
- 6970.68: 13.6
